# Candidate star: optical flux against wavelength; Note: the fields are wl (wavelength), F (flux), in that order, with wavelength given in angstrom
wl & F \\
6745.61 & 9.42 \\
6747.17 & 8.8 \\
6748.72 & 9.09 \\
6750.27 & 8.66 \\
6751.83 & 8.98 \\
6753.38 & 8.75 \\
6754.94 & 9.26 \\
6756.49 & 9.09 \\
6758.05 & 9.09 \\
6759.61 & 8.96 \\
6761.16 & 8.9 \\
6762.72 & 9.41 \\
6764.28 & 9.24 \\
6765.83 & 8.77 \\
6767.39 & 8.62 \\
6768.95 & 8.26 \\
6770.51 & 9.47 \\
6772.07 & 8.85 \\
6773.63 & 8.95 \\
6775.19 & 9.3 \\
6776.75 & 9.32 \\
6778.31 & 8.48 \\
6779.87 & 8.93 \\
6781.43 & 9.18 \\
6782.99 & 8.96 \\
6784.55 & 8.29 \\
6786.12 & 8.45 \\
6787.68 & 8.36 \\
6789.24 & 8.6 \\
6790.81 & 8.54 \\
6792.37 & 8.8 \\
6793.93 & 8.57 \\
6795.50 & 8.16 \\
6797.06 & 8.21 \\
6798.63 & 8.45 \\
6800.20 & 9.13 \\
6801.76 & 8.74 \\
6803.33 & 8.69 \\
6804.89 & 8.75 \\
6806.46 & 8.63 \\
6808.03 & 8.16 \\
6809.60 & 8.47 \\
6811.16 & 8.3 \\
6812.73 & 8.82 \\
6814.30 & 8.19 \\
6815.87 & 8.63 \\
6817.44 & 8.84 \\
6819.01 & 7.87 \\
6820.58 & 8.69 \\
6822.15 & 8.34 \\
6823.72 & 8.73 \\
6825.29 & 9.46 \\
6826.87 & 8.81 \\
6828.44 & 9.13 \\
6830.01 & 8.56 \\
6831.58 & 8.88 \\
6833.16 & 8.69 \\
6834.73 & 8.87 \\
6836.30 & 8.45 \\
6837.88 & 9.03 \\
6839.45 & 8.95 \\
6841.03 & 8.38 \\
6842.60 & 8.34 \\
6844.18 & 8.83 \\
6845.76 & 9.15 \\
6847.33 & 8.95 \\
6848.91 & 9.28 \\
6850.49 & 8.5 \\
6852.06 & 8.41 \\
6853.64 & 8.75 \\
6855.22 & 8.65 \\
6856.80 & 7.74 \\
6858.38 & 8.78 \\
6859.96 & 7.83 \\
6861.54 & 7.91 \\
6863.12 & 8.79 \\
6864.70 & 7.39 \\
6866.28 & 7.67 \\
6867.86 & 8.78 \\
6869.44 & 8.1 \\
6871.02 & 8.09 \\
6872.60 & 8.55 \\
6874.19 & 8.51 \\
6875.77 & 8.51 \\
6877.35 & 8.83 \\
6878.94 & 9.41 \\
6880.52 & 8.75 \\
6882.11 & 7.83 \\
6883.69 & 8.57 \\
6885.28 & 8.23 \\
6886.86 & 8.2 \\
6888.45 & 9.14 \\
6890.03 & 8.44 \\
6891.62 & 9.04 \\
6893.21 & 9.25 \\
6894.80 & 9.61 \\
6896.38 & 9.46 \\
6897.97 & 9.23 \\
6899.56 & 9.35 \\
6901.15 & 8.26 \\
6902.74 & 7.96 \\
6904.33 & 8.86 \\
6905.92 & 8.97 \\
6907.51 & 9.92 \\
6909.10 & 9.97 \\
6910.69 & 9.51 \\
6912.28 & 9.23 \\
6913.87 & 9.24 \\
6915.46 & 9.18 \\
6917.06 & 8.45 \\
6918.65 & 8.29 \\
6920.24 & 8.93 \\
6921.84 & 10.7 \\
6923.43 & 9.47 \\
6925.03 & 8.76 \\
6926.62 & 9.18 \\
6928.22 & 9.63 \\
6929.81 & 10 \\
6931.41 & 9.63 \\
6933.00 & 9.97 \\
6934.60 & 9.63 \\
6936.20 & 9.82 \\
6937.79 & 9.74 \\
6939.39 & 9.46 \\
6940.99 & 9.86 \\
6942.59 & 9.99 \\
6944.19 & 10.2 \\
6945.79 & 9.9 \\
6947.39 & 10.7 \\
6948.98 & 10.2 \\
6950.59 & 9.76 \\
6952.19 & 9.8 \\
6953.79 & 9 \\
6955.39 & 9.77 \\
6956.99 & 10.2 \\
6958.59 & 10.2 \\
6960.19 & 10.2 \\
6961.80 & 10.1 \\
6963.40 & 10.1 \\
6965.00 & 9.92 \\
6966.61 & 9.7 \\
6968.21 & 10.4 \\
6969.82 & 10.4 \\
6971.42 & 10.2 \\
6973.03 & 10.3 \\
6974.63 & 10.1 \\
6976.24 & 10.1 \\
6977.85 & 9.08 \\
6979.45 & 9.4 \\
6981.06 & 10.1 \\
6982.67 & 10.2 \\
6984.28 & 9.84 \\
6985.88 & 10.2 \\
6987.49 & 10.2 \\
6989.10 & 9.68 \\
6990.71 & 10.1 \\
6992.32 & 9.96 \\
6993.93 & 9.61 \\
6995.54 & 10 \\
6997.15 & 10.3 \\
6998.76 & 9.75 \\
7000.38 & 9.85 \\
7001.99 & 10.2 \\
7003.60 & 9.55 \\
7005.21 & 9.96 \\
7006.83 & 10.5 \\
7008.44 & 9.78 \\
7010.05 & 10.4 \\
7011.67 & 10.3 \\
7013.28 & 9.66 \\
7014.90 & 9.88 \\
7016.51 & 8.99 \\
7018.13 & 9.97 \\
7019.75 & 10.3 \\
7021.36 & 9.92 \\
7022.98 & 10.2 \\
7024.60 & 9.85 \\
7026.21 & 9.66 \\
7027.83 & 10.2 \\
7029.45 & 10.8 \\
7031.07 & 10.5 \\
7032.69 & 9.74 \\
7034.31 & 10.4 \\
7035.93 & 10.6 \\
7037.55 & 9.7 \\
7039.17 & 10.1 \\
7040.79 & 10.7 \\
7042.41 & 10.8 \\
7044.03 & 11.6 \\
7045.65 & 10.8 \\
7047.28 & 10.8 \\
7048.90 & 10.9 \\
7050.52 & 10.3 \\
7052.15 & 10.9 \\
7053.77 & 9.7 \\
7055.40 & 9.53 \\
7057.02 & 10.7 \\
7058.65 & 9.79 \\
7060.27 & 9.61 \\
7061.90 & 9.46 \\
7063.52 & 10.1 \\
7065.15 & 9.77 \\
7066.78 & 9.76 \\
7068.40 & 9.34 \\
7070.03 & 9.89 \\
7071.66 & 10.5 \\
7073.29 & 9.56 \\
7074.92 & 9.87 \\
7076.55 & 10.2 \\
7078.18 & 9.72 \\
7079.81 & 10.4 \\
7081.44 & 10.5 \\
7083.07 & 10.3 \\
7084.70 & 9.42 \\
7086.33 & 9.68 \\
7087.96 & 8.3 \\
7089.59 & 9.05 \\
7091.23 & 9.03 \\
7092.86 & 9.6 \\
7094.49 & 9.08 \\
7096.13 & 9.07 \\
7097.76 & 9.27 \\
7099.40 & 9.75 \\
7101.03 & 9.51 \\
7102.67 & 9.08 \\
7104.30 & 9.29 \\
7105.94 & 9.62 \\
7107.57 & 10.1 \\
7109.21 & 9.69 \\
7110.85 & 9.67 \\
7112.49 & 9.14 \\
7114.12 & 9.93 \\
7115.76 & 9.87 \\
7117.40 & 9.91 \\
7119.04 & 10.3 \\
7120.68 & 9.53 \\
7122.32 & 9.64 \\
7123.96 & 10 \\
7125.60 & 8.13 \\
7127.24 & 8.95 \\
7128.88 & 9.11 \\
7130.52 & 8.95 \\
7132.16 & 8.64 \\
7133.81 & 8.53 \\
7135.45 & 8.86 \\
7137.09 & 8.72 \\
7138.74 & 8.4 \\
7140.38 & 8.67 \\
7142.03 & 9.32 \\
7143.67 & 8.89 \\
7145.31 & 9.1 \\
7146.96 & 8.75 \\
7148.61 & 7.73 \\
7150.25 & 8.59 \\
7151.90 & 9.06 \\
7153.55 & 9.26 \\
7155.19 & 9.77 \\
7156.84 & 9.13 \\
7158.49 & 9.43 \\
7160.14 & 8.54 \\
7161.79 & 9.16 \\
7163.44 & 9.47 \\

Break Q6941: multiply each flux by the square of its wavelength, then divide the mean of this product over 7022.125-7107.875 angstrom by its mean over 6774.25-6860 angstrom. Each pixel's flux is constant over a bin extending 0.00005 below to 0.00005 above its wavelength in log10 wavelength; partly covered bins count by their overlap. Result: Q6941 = 1.23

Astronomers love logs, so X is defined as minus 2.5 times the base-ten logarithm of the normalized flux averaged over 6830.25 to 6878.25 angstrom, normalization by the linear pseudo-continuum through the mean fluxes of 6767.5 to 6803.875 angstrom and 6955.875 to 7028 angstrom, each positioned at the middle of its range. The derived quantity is 0.08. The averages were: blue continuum 8.72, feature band 8.52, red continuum 9.99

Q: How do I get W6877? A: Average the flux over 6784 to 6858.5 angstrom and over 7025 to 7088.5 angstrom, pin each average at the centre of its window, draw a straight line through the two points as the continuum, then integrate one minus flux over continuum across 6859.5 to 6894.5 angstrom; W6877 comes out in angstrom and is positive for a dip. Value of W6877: 2.00 angstrom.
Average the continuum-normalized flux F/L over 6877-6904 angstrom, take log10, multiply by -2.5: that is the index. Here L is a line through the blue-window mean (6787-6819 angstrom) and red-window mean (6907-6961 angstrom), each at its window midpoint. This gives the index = 0.059 mag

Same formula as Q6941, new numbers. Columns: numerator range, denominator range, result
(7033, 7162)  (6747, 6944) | 1.16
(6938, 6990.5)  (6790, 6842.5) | 1.21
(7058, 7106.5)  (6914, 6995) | 1.02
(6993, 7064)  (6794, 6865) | 1.25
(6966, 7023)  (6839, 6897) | 1.21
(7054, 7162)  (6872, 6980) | 1.05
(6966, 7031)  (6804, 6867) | 1.22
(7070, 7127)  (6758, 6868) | 1.20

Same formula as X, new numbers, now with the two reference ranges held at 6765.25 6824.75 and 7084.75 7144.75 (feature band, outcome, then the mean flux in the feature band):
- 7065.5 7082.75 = -0.09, 9.98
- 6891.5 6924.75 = -0.04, 9.18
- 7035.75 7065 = -0.13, 10.3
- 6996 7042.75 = -0.11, 10.1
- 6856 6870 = 0.09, 8.11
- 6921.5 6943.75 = -0.09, 9.69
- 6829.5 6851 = -0.01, 8.78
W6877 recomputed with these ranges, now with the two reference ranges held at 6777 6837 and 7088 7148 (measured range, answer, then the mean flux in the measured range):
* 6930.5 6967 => -4.10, 9.91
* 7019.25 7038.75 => -2.34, 10.2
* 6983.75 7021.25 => -3.93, 9.96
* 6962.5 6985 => -2.60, 9.99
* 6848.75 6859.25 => 0.22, 8.54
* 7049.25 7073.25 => -2.19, 9.96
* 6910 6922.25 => -0.41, 9.14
